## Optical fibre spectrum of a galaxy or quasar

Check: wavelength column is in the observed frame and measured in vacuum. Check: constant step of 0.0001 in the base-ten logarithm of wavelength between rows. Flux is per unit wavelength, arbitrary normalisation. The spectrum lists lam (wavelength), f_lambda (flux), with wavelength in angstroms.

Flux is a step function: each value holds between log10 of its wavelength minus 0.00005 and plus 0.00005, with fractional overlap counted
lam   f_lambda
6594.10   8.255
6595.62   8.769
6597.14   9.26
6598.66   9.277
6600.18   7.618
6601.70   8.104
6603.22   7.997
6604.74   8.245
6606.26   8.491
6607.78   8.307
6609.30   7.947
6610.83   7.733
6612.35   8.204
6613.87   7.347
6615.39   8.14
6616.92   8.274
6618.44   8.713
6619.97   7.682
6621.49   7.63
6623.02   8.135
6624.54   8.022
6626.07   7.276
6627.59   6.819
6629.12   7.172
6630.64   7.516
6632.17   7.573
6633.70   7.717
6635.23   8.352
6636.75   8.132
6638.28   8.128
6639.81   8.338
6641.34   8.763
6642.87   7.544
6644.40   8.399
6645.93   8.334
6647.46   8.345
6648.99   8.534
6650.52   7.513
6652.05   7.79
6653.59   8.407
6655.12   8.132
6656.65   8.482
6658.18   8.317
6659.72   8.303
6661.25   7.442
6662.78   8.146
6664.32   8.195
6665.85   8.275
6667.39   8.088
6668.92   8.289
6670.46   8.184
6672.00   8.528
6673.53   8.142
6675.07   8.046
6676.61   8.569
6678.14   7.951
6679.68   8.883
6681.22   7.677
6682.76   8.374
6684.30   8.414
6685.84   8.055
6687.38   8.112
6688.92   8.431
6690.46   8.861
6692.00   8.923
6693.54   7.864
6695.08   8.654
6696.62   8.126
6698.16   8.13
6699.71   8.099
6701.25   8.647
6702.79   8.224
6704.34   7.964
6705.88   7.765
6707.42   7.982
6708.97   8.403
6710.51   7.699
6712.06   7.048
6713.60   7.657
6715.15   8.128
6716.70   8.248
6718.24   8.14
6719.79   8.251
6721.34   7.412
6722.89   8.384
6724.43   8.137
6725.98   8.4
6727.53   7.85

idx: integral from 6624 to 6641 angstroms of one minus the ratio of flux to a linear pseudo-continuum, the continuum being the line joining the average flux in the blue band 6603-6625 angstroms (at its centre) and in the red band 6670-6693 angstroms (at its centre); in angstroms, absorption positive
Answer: 0.8 angstroms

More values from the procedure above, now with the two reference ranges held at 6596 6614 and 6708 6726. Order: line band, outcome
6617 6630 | 0.8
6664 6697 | -1.0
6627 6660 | 0.5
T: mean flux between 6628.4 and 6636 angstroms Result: 7.68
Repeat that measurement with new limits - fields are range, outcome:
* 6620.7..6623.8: 7.89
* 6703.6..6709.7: 8.03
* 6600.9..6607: 8.21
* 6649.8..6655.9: 7.96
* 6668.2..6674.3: 8.28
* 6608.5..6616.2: 7.87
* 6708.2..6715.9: 7.79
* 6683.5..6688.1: 8.19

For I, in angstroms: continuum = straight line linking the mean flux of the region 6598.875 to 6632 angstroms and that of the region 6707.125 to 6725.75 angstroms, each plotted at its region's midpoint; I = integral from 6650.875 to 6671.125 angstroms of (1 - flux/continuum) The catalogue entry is -0.55 angstroms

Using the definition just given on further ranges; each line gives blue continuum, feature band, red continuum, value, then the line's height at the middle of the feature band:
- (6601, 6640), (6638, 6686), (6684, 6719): -1.0 angstroms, 8.04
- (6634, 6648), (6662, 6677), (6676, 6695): 0.1 angstroms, 8.31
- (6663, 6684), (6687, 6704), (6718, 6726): -0.4 angstroms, 8.18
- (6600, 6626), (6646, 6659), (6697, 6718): -0.3 angstroms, 8.02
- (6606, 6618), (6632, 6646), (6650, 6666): -0.1 angstroms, 8.08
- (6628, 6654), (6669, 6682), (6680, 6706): -0.1 angstroms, 8.19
